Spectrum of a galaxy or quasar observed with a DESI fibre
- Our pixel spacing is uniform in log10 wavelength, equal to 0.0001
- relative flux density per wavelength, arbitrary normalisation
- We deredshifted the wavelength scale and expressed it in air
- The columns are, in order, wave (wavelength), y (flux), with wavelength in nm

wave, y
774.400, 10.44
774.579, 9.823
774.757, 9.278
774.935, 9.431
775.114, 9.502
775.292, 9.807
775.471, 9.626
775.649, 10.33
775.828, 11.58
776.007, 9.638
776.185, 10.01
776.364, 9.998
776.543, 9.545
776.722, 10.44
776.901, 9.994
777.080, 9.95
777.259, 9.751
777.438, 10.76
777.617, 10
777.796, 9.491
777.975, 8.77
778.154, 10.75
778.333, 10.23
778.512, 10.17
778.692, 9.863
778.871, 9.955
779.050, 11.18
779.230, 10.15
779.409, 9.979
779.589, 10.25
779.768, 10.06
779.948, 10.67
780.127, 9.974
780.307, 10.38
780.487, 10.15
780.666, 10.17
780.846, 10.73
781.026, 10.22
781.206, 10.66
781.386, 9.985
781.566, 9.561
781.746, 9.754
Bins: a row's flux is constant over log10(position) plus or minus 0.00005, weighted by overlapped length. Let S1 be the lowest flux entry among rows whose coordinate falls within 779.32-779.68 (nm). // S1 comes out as 9.979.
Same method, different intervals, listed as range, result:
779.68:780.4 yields 9.974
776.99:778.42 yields 8.77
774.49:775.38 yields 9.278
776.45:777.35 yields 9.545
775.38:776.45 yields 9.626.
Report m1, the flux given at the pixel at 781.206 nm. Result 10.66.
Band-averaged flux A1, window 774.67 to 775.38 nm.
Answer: 9.51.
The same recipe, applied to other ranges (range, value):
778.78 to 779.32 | 10.4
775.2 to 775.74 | 9.93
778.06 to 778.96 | 10.2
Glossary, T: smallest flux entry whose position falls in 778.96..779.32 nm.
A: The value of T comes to 10.15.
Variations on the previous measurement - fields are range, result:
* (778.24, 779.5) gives 9.863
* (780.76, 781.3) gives 10.22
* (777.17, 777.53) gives 9.751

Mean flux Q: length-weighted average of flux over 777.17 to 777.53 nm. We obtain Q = 10.3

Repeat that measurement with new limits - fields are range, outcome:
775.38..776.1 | 10.3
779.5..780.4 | 10.3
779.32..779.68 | 10.1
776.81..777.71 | 10.1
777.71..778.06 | 9.13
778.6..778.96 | 9.9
